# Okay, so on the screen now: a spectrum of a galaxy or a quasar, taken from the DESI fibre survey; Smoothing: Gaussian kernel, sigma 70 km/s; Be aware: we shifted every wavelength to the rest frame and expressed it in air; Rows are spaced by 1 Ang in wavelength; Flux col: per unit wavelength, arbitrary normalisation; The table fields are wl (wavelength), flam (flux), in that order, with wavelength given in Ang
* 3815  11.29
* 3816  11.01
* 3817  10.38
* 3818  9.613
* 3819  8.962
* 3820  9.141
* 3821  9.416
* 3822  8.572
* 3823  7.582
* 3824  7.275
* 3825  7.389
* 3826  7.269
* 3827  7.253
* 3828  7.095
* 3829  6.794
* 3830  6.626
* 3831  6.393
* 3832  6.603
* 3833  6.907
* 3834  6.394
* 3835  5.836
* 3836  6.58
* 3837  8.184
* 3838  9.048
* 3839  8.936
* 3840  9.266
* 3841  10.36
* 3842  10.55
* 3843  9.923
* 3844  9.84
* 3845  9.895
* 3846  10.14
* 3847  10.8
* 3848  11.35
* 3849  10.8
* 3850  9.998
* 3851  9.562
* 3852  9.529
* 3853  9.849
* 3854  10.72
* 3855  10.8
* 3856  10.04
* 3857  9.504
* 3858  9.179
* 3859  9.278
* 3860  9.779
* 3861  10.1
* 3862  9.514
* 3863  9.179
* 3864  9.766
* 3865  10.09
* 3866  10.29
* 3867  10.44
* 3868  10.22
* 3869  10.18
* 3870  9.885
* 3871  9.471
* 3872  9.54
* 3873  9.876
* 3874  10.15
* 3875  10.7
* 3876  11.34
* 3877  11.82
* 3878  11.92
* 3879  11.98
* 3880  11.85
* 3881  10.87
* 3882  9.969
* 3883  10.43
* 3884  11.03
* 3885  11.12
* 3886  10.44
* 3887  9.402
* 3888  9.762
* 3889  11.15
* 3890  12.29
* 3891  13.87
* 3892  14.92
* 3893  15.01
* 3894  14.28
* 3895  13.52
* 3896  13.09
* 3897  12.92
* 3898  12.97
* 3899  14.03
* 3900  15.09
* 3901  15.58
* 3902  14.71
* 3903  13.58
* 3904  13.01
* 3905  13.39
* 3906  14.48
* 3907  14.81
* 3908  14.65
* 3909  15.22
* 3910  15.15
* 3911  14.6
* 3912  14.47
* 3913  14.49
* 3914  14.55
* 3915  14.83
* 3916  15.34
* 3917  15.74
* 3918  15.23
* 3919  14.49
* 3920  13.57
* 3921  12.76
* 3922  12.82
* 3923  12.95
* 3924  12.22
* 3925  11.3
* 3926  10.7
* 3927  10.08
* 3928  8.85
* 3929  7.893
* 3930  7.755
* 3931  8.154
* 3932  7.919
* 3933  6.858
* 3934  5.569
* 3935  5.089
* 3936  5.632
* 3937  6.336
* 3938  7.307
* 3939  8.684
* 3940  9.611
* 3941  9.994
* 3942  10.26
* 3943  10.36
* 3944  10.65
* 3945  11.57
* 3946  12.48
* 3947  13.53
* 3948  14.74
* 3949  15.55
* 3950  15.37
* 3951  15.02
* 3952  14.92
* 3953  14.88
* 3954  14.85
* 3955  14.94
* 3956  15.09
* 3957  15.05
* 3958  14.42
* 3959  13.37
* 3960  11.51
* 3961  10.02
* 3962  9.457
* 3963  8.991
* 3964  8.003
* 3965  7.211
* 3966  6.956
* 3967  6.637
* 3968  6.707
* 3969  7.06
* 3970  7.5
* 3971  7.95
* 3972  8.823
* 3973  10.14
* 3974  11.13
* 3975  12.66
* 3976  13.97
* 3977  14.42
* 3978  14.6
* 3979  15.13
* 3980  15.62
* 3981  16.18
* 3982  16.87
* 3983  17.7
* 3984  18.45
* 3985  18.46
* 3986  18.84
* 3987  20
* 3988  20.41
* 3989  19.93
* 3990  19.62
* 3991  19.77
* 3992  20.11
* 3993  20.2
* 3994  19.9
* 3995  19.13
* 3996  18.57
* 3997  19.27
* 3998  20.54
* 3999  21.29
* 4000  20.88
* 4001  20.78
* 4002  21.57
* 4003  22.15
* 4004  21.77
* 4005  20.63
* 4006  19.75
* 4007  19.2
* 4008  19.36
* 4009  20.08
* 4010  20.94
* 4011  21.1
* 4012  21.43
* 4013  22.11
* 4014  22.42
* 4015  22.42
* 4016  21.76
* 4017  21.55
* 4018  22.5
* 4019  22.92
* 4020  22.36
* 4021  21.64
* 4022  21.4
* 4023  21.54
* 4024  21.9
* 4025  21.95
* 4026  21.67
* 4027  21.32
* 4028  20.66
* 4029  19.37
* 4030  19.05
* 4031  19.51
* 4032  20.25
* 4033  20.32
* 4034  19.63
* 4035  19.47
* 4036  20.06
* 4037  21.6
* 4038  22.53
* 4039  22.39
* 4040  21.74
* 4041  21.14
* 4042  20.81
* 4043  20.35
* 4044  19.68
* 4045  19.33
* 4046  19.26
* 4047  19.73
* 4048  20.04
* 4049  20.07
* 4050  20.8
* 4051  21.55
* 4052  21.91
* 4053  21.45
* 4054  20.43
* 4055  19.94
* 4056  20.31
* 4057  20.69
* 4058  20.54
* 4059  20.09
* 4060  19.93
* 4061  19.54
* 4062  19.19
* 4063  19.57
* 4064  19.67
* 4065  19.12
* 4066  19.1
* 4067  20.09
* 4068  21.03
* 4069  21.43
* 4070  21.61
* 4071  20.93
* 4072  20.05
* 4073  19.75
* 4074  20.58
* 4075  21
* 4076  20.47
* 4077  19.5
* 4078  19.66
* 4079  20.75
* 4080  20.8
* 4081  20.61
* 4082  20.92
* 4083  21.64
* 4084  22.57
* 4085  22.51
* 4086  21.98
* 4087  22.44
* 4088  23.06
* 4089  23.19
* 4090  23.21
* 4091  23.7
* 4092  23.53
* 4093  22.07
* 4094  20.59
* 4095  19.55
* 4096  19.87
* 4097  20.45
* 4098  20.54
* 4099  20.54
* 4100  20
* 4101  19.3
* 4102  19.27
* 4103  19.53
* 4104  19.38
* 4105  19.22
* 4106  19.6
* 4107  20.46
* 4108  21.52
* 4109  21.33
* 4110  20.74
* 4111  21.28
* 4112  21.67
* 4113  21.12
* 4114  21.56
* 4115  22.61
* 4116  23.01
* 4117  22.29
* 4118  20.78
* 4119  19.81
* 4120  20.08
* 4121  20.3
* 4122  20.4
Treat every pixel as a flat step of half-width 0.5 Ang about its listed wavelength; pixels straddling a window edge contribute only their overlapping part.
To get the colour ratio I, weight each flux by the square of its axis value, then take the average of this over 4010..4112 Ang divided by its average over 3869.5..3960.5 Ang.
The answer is 1.8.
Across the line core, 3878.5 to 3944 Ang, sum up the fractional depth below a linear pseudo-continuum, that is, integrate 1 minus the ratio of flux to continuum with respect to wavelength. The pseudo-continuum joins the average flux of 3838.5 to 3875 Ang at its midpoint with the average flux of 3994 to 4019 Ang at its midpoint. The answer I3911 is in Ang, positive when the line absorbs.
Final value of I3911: 8.79 Ang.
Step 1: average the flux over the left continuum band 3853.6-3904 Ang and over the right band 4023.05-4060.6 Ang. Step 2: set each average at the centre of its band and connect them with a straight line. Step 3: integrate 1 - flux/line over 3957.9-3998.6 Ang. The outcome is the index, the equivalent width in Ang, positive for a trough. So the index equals 6.77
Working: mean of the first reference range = 11.4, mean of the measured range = 14.3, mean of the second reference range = 20.6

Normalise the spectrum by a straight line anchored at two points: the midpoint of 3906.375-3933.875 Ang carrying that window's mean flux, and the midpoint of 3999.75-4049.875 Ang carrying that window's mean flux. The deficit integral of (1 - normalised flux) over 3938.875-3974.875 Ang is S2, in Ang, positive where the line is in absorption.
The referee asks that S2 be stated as 9.46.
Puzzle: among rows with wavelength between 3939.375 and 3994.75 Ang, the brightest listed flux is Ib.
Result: 20.41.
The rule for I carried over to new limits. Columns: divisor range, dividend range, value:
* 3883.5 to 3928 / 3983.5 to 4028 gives 1.64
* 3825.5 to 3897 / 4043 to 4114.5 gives 2.30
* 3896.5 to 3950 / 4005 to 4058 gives 1.84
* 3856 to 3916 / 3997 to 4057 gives 1.86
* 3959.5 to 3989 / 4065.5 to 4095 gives 1.78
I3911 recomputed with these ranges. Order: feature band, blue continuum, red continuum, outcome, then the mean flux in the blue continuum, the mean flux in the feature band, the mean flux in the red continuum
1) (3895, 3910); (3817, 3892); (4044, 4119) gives -2.70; 9.6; 14.1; 20.8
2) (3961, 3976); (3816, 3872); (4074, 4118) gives 6.29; 9.09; 8.75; 21.1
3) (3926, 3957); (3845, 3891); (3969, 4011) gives 8.58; 10.4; 10.7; 17.6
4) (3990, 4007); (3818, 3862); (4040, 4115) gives -3.62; 8.84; 20.3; 20.7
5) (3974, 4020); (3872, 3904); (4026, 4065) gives -3.90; 12.2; 19.4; 20.4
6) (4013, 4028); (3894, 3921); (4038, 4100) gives -2.43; 14.3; 21.9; 20.8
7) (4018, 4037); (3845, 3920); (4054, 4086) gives -2.44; 11.9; 20.9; 20.5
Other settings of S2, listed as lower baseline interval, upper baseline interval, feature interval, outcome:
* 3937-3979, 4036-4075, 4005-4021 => -4.7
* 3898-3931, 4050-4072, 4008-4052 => -4.9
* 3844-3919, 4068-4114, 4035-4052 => -1.6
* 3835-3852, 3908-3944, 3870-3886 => -0.9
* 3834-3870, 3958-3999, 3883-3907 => -3.7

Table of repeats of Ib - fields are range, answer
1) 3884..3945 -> 15.74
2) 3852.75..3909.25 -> 15.58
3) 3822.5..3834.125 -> 7.582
